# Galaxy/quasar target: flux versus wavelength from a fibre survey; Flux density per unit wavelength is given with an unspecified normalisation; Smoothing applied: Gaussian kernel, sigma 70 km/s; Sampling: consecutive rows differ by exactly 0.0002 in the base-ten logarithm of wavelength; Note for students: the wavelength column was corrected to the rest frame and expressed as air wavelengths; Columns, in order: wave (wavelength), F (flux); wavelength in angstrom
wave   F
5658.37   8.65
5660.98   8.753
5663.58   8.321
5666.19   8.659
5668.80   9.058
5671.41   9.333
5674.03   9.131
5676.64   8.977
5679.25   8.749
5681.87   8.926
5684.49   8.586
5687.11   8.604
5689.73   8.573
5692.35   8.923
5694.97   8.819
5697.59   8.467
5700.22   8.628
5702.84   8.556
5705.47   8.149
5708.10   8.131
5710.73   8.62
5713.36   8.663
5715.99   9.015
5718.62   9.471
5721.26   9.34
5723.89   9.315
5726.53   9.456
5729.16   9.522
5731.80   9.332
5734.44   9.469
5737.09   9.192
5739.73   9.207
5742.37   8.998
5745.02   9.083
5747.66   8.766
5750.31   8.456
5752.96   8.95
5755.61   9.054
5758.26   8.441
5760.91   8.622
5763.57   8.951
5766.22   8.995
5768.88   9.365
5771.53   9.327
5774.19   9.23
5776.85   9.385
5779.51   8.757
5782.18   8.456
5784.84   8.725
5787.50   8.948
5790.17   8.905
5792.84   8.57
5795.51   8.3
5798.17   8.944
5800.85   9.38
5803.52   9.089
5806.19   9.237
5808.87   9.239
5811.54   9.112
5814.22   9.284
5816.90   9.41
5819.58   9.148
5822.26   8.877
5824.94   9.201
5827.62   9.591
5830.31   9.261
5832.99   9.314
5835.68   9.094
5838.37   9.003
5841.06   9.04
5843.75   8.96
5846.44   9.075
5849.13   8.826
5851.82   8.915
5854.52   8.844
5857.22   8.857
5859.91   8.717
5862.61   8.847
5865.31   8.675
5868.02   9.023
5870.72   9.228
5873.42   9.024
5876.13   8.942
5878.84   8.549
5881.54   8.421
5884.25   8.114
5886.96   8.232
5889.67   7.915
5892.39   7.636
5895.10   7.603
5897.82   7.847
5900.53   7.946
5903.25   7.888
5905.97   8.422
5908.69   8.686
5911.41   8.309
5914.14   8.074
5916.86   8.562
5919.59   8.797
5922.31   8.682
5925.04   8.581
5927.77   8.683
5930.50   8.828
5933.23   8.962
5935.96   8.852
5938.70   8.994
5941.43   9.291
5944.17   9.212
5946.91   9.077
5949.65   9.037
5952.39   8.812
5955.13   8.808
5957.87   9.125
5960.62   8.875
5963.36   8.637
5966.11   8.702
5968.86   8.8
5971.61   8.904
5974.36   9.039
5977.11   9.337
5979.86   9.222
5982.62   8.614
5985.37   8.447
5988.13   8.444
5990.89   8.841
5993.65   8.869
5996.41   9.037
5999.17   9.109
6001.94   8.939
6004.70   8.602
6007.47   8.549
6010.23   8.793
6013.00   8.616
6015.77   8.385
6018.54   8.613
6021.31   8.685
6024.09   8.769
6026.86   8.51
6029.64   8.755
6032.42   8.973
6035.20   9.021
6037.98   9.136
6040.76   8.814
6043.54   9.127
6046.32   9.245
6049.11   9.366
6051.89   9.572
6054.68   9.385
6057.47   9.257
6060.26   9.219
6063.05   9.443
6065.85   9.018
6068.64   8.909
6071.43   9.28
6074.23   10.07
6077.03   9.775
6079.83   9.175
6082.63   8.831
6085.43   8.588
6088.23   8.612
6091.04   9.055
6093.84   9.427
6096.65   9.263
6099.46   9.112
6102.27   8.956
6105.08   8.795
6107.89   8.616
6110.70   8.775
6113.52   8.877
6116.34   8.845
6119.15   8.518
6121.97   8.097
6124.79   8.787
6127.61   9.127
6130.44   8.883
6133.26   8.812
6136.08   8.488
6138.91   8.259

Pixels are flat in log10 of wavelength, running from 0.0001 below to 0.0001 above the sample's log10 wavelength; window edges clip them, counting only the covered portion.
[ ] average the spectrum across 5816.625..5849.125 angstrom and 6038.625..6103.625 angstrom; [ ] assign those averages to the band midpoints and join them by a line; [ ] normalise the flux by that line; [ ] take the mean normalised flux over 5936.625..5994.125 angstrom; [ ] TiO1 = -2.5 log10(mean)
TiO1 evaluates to 0.03 mag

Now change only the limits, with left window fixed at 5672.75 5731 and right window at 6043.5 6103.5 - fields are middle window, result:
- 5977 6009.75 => 0.04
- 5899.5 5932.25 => 0.07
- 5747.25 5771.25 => 0.00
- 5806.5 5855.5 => -0.02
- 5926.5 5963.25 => 0.02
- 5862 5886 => 0.03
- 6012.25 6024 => 0.07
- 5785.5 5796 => 0.03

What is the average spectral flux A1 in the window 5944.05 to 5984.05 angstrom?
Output 8.94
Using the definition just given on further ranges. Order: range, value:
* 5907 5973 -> 8.8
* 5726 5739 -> 9.38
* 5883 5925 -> 8.19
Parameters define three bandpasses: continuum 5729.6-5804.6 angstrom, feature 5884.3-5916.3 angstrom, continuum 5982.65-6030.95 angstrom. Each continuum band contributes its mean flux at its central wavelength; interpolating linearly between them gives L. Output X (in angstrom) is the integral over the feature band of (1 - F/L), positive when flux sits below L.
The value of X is 2.7 angstrom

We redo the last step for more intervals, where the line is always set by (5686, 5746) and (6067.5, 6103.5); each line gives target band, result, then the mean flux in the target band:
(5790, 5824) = -0.2 angstrom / 9.04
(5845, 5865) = 0.4 angstrom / 8.86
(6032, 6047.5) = 0.1 angstrom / 9.06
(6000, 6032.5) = 1.6 angstrom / 8.68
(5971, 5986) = 0.2 angstrom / 8.96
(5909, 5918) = 0.7 angstrom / 8.35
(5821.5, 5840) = -0.4 angstrom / 9.2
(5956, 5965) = 0.2 angstrom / 8.87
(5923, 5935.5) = 0.4 angstrom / 8.77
